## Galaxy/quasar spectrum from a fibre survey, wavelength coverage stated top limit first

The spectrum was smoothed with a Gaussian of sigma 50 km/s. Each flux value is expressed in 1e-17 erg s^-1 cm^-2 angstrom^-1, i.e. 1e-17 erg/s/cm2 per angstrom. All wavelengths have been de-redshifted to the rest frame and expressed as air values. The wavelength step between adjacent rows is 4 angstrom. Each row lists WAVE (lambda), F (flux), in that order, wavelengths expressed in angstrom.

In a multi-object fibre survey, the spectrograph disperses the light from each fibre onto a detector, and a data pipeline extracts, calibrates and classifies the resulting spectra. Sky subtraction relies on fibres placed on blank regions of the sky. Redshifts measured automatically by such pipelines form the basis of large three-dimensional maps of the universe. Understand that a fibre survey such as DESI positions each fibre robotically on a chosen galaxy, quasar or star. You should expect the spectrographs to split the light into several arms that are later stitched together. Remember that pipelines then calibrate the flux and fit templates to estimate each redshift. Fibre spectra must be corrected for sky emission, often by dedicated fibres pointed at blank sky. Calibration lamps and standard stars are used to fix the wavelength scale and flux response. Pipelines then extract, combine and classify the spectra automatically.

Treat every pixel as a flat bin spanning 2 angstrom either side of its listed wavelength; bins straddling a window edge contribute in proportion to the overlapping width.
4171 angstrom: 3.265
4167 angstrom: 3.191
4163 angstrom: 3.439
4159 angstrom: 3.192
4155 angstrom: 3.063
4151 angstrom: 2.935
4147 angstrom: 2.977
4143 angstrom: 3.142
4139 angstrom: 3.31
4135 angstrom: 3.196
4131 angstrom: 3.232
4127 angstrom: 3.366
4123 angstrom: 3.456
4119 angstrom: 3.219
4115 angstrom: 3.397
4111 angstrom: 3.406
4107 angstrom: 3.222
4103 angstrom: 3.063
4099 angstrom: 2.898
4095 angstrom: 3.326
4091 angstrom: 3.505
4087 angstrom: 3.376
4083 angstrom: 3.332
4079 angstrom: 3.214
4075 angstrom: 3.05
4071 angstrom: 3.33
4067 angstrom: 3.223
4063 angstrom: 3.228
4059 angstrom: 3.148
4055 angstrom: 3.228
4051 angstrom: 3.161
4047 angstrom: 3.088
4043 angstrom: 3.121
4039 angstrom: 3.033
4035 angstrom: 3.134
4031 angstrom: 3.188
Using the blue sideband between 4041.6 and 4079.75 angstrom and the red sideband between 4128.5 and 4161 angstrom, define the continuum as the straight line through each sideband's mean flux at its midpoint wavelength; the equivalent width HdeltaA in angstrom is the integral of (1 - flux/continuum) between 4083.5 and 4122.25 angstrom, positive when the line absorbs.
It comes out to -1.5 angstrom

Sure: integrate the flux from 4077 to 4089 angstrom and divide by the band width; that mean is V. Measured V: 3.31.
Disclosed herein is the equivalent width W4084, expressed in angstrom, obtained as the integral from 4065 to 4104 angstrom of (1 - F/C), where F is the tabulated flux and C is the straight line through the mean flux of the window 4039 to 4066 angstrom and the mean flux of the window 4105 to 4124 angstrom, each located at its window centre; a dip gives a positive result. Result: 0.13 angstrom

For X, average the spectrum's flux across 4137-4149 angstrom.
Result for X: 3.14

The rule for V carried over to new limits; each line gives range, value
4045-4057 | 3.16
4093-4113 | 3.18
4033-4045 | 3.1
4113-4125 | 3.36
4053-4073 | 3.23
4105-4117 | 3.34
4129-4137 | 3.21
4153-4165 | 3.23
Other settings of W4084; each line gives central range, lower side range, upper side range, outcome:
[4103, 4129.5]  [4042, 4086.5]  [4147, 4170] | -1.2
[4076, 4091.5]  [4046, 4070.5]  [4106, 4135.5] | -0.4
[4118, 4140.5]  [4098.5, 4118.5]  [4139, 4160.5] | -1.1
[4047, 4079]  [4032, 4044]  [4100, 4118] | -0.4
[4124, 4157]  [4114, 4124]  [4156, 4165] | 1.5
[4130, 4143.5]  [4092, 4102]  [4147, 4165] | -0.4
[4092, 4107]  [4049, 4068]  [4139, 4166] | 0.2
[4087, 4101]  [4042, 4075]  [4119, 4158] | -0.3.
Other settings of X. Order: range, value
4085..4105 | 3.23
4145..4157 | 2.99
